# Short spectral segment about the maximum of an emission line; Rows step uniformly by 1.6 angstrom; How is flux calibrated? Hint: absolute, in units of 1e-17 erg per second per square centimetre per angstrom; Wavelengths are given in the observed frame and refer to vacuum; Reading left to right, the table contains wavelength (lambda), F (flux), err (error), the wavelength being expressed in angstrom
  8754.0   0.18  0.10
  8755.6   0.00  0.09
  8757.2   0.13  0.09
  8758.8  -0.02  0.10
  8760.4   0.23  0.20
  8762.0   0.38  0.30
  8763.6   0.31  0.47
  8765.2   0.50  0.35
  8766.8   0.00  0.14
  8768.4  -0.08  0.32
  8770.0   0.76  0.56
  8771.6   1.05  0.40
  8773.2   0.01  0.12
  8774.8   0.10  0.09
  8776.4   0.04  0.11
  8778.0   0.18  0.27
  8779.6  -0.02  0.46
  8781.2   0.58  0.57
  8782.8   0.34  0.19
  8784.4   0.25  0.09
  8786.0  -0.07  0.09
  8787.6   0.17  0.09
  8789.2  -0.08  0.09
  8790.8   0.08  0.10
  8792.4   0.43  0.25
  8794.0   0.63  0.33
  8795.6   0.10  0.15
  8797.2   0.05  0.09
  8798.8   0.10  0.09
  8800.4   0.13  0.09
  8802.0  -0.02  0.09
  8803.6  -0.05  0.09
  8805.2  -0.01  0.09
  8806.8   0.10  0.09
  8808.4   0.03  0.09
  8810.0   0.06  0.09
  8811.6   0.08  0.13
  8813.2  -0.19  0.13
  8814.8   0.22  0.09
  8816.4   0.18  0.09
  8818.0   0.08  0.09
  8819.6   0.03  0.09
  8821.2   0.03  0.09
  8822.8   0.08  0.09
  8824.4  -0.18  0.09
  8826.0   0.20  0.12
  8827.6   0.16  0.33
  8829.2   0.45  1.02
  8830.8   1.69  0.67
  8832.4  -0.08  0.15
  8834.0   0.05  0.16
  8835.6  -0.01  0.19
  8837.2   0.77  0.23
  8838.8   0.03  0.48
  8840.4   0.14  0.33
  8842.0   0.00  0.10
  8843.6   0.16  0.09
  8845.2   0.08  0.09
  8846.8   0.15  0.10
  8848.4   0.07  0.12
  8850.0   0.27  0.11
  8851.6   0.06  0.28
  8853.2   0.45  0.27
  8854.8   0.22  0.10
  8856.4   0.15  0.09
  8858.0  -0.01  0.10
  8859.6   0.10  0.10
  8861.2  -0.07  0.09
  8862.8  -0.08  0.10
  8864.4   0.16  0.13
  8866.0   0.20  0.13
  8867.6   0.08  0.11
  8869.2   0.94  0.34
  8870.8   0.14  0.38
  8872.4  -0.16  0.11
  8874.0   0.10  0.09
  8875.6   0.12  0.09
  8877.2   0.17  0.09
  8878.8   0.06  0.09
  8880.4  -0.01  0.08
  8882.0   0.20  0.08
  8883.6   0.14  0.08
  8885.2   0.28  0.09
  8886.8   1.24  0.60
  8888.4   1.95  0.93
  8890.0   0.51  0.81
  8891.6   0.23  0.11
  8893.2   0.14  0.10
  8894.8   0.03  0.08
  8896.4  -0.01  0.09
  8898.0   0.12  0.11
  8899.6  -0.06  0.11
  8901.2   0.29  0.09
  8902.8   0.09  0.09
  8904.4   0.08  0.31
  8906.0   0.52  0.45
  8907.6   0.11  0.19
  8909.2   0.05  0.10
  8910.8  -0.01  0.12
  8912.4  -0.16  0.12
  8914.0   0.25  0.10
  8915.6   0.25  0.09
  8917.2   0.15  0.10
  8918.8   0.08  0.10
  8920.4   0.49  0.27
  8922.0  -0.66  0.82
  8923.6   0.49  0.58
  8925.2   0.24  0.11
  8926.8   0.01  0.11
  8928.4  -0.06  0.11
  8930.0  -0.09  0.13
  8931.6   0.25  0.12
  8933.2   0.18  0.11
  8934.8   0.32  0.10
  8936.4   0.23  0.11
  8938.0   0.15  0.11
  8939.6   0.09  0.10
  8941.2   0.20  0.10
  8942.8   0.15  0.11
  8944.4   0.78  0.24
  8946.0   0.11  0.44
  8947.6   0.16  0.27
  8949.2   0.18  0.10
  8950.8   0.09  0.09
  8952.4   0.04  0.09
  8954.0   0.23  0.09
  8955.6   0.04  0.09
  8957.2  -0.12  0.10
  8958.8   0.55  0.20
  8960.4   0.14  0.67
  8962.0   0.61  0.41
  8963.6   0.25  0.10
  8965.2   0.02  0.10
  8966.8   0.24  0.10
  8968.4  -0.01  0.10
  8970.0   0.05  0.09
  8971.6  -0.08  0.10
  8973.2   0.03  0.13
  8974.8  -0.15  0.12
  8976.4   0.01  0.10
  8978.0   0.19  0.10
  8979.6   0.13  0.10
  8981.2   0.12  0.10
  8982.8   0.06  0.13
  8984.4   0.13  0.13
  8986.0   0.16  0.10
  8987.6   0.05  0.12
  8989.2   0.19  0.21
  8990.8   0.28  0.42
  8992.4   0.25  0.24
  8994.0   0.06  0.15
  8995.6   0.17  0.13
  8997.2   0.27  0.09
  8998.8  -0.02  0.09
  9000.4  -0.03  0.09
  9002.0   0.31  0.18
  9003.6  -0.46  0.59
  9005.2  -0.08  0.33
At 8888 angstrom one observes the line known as H-gamma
